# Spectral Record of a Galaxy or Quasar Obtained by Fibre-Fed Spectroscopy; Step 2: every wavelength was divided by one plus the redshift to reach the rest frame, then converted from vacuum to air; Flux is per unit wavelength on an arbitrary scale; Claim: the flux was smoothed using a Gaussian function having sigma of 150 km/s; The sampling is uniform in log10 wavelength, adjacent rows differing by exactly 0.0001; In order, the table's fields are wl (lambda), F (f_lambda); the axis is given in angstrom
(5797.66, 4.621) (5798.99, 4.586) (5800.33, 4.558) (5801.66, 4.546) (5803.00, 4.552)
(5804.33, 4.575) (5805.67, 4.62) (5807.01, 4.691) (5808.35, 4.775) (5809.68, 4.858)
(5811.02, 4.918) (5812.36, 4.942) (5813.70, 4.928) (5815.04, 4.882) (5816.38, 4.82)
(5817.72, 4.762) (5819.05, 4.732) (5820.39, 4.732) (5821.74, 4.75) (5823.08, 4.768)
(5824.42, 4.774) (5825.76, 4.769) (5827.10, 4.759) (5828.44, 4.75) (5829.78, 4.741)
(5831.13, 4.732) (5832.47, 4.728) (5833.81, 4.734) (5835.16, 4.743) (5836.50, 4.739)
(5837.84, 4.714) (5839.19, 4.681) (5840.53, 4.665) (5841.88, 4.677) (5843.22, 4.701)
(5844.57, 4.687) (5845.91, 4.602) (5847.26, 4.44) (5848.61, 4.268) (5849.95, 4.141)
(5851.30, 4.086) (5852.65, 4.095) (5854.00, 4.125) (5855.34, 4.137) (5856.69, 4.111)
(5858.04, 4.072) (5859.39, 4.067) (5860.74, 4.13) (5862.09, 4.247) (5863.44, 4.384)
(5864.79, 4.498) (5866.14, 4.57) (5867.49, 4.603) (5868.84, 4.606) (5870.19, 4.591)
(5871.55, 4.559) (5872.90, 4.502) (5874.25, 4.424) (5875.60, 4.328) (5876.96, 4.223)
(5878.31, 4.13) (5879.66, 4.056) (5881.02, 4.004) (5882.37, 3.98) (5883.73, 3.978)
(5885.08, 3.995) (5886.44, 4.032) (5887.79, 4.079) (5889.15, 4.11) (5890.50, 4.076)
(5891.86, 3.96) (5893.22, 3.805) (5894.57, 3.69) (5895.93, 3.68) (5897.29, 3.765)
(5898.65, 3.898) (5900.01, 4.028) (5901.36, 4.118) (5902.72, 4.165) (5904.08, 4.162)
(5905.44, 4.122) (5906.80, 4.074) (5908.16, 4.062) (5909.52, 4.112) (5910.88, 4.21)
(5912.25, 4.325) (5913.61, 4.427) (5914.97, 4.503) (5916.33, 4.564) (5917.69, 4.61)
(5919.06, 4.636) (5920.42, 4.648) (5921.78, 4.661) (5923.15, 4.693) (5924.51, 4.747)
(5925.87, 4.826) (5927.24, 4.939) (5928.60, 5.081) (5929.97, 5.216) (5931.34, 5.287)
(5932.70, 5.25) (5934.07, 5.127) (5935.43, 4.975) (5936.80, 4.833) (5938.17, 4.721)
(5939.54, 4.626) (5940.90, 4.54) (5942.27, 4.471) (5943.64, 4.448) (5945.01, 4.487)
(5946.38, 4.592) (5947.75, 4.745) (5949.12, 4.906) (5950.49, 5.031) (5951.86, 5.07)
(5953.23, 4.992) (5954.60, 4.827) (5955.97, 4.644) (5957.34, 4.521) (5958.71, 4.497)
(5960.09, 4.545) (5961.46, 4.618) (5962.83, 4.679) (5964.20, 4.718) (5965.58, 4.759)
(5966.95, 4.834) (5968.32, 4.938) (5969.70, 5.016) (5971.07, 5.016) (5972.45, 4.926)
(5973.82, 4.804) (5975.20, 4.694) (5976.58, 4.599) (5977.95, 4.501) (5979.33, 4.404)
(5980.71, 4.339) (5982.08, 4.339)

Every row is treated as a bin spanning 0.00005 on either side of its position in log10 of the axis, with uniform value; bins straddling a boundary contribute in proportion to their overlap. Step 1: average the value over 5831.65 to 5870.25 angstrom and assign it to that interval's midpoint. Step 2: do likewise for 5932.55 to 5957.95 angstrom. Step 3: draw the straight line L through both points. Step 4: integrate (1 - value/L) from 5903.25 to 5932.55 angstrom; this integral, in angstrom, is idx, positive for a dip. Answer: 0.6 angstrom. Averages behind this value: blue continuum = 4.44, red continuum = 4.77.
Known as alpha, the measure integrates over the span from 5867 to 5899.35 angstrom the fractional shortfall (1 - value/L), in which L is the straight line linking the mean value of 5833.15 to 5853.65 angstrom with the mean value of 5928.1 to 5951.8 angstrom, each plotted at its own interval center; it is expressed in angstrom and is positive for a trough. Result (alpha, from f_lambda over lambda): 3.7 angstrom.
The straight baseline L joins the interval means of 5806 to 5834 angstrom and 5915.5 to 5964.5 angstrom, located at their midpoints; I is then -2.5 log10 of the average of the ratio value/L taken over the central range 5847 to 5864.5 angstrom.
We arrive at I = 0.15 mag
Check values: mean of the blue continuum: 4.79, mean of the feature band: 4.18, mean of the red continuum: 4.77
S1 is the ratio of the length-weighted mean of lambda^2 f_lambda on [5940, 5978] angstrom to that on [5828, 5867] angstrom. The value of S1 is 1.10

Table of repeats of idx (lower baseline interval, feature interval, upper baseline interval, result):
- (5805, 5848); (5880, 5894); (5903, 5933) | 1.9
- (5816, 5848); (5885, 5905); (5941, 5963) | 3.1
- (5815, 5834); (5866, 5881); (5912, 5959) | 1.2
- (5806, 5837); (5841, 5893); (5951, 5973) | 5.6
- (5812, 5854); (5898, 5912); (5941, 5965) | 1.7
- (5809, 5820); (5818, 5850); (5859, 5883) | 0.0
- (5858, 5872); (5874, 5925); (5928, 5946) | 4.8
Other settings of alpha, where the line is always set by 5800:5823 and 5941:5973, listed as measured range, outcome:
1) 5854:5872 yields 1.5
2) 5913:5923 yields 0.3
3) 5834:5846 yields 0.1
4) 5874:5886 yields 1.6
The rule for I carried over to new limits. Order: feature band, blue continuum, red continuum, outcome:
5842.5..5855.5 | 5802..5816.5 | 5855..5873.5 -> 0.034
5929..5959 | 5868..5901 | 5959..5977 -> -0.054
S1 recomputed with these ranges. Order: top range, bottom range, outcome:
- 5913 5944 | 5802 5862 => 1.08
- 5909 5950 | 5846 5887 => 1.13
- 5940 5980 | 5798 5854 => 1.06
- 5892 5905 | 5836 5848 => 0.86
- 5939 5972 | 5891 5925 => 1.14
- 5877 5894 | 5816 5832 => 0.86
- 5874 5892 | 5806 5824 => 0.87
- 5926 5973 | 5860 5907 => 1.18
